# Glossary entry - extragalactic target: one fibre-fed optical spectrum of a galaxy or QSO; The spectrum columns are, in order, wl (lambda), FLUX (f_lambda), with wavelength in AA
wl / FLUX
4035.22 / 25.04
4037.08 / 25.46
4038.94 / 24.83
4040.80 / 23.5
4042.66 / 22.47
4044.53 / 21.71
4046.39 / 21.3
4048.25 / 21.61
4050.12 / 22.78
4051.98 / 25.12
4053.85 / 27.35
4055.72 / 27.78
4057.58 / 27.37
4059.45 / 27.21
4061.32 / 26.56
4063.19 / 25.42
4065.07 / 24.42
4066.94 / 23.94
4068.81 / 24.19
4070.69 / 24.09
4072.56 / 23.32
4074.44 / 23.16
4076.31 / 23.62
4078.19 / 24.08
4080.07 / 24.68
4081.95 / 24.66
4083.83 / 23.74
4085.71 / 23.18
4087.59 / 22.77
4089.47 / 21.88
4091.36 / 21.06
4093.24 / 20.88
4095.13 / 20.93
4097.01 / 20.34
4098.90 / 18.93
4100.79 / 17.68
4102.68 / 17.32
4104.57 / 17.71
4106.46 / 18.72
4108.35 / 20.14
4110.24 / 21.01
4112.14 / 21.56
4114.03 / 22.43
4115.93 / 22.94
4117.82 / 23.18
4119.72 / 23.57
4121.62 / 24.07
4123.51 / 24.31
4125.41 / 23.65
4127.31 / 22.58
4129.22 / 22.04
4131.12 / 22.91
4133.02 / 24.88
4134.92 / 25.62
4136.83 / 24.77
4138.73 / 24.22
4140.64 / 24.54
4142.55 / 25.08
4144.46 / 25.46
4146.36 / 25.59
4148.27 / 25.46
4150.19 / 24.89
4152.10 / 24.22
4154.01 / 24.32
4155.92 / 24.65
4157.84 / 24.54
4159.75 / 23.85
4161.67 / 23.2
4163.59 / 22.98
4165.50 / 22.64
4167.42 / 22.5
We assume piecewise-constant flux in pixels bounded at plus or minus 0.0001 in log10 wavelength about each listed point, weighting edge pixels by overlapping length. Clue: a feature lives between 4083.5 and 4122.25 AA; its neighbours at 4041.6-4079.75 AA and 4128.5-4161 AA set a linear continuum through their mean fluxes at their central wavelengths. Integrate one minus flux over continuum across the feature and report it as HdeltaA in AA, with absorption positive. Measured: 5.4 AA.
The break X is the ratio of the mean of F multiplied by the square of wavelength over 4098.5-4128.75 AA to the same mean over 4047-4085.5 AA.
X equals 0.88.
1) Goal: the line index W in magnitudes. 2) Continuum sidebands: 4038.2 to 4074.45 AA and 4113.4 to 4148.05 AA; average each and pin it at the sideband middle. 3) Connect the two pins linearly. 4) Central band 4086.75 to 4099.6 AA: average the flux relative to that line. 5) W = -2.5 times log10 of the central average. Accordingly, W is 0.156 mag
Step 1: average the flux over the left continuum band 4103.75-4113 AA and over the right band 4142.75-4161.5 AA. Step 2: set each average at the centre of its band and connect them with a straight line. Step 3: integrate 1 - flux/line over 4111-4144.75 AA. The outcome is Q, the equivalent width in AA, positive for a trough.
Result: -2.6 AA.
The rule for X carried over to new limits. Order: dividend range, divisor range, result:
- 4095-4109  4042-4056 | 0.82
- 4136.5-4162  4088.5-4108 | 1.29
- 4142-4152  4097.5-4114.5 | 1.32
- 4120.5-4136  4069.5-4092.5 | 1.04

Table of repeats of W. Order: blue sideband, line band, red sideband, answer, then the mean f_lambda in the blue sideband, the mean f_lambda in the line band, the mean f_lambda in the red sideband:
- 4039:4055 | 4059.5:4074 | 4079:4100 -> -0.087 mag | 23.4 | 24.7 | 22.1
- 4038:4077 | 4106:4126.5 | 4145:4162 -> 0.097 mag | 24.4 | 22.4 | 24.6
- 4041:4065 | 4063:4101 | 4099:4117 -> -0.027 mag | 24.7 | 22.7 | 19.9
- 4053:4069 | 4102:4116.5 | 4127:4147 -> 0.231 mag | 26.1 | 20.2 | 24.4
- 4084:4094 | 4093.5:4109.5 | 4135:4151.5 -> 0.192 mag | 22.1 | 19.1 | 25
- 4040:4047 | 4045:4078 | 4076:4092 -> -0.087 mag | 22.3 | 24.6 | 23.3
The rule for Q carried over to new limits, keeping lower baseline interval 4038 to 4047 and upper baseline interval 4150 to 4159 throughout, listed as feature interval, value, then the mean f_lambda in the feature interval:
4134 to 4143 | -0.2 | 24.8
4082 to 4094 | 0.5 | 22.5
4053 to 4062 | -1.7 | 27.3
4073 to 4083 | -0.3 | 24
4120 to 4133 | 0.4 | 23.4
